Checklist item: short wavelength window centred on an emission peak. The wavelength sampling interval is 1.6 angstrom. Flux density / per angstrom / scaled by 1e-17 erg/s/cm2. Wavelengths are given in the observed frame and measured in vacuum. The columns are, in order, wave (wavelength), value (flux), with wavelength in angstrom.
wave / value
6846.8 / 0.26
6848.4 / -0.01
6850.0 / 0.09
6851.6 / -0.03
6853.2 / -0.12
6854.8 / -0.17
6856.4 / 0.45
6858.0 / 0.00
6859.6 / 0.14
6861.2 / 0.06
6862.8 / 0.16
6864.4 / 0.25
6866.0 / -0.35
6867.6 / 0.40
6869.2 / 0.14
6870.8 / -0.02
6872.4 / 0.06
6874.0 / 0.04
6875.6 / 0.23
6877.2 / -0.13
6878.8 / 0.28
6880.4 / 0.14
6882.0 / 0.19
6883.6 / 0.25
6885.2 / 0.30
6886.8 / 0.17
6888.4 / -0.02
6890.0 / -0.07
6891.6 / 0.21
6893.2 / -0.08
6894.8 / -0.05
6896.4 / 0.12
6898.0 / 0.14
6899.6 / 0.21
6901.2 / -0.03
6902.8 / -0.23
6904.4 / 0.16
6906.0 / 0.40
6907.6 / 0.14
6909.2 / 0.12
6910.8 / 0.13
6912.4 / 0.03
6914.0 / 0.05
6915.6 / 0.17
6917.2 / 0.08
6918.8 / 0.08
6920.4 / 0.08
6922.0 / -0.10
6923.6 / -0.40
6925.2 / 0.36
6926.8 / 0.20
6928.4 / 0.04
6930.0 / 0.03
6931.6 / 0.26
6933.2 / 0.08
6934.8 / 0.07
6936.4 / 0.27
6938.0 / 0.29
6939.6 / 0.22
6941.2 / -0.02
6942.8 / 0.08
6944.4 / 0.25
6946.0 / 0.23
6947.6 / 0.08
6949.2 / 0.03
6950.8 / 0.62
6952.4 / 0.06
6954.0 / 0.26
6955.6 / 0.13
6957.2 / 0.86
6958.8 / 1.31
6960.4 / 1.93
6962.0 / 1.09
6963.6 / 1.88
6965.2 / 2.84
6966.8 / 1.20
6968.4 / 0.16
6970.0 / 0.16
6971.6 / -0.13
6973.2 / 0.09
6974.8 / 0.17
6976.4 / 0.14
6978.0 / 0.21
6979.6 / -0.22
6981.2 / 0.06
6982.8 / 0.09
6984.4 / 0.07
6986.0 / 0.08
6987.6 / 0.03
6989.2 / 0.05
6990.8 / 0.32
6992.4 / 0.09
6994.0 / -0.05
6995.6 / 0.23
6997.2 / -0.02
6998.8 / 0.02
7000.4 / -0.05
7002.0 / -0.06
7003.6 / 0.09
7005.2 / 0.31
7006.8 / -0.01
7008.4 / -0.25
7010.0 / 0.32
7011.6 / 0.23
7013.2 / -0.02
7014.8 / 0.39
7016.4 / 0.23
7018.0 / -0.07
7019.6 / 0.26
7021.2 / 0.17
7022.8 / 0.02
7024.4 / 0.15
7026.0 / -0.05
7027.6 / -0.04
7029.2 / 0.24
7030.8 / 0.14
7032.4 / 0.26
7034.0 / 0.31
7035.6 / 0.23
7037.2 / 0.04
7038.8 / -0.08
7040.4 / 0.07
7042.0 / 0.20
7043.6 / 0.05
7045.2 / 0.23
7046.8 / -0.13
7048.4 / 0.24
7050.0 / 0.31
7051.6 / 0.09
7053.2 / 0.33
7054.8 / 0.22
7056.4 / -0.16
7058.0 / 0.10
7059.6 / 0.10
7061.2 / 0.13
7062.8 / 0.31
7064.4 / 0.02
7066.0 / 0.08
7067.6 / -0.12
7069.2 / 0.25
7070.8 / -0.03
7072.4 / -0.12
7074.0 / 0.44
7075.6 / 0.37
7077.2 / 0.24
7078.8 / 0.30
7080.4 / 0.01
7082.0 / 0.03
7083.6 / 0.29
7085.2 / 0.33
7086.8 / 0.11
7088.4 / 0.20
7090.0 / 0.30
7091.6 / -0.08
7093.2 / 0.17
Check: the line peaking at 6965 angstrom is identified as [O II] 3727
